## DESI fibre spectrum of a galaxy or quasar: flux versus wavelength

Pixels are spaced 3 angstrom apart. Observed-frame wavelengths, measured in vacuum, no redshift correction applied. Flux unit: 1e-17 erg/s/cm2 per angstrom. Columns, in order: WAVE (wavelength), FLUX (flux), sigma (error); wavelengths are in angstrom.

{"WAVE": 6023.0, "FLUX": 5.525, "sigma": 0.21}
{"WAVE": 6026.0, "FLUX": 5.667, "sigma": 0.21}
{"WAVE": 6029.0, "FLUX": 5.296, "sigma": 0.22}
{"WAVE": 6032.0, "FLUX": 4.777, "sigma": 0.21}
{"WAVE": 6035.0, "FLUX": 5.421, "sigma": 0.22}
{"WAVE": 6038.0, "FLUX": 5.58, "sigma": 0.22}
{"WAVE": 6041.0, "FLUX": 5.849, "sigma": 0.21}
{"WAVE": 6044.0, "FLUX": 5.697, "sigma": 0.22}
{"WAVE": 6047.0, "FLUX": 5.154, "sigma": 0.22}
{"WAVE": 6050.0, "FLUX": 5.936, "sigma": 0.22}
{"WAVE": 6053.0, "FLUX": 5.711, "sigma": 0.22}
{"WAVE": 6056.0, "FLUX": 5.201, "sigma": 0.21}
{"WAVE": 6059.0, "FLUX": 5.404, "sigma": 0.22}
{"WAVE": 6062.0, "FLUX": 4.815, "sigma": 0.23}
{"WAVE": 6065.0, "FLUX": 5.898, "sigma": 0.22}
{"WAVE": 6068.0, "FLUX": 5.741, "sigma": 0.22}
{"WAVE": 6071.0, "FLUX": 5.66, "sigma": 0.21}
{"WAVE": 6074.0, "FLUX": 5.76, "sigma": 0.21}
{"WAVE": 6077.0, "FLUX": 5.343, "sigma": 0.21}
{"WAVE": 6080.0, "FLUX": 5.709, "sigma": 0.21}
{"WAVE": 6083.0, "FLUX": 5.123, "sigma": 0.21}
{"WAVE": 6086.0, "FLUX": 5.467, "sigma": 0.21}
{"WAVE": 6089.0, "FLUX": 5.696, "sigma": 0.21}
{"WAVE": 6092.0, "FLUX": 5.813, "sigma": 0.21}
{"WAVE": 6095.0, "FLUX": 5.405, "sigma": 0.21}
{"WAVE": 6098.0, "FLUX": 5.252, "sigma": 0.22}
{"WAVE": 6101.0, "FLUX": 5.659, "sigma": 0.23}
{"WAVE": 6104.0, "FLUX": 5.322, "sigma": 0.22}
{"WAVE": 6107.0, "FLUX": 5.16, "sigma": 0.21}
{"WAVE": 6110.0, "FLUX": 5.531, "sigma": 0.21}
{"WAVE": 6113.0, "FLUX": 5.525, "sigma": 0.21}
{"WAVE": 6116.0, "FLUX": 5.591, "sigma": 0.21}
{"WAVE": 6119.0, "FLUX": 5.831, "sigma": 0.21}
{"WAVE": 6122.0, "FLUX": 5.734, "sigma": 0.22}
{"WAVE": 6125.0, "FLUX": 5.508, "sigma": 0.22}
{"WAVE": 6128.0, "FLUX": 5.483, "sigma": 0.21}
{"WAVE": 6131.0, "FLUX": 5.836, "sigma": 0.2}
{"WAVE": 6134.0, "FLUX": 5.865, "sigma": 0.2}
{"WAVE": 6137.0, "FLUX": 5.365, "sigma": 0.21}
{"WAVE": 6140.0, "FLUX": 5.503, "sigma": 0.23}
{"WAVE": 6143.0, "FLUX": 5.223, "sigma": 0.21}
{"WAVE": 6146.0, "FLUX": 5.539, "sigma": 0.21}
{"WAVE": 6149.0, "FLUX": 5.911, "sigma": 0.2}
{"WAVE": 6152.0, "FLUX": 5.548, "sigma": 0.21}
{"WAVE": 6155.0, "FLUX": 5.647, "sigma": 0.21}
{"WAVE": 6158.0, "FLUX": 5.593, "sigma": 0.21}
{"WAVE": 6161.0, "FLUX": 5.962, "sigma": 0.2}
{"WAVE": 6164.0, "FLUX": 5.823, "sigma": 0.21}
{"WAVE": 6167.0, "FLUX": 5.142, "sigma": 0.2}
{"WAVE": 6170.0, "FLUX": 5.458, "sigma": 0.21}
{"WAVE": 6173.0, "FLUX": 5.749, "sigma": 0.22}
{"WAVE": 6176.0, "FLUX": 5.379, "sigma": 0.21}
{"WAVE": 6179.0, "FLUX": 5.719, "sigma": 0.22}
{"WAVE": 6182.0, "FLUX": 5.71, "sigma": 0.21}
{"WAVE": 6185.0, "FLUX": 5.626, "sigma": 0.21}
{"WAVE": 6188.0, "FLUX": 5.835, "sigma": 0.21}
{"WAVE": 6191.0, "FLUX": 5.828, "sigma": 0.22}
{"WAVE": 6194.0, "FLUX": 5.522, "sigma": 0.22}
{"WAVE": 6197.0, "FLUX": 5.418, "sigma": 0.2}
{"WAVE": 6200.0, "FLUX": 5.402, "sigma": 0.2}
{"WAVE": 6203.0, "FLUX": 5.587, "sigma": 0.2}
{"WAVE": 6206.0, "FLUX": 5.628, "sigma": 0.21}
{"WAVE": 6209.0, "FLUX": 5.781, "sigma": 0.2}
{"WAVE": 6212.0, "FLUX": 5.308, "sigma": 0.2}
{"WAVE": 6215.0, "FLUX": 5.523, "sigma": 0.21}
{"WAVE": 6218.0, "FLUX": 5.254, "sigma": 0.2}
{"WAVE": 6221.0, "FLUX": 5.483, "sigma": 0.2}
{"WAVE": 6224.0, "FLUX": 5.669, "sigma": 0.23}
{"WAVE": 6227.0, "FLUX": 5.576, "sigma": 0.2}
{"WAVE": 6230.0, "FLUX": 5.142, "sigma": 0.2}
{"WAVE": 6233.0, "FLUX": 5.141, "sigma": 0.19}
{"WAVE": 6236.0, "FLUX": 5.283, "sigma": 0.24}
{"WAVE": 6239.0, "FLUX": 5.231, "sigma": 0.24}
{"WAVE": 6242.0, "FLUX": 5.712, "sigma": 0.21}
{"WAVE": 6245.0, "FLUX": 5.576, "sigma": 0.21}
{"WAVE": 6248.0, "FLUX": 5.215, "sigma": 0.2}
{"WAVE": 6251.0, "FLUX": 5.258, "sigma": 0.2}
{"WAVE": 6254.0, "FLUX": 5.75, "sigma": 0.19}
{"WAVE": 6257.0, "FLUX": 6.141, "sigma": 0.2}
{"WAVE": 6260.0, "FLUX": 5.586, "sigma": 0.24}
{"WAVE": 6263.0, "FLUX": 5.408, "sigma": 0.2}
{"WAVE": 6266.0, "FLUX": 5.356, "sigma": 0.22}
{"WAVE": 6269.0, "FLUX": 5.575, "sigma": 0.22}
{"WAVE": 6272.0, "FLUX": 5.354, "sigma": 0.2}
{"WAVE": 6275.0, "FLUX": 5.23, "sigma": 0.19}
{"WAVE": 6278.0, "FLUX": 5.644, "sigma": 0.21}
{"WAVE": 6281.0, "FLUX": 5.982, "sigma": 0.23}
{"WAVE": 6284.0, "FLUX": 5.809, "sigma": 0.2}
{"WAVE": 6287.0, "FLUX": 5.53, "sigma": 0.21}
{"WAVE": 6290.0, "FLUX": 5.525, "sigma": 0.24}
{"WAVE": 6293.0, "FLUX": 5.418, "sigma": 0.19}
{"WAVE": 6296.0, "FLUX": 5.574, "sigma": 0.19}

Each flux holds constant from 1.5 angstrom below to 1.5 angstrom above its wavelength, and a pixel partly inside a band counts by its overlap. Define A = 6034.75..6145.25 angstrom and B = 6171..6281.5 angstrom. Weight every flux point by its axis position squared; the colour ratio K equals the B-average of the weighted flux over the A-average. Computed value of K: 1.0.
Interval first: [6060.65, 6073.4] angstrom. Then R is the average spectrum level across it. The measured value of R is 5.55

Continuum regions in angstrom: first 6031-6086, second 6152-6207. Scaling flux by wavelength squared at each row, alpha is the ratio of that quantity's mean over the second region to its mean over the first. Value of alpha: 1.06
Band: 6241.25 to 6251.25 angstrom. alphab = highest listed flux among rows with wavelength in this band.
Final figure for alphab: 5.712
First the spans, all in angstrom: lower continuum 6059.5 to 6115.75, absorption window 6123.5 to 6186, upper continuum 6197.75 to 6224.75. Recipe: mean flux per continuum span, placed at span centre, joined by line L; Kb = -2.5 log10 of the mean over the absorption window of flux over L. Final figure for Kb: -0.02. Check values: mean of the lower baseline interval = 5.49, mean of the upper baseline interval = 5.51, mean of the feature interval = 5.6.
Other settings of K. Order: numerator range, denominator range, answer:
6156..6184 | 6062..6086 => 1.04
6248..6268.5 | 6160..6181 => 1.02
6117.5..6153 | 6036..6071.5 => 1.04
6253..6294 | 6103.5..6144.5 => 1.06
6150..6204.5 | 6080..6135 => 1.03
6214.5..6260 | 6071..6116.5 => 1.04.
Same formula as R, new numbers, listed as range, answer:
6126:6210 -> 5.61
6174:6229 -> 5.57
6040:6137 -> 5.55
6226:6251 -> 5.35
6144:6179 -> 5.61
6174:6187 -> 5.62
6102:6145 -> 5.54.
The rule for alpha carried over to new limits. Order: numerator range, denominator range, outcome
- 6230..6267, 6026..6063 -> 1.08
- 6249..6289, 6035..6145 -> 1.07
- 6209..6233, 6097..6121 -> 1.02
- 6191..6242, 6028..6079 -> 1.05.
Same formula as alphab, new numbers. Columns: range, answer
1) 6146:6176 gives 5.962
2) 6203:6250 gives 5.781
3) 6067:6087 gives 5.76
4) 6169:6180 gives 5.749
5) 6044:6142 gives 5.936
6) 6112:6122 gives 5.831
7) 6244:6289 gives 6.141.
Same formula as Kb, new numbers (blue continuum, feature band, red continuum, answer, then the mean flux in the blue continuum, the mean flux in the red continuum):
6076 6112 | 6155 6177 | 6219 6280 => -0.03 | 5.46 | 5.47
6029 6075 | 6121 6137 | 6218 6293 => -0.03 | 5.5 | 5.5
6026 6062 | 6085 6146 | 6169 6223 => -0.01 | 5.44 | 5.57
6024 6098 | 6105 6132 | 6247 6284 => -0.01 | 5.5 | 5.56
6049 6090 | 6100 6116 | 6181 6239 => 0.01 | 5.53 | 5.5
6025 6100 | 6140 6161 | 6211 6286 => -0.02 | 5.49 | 5.49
